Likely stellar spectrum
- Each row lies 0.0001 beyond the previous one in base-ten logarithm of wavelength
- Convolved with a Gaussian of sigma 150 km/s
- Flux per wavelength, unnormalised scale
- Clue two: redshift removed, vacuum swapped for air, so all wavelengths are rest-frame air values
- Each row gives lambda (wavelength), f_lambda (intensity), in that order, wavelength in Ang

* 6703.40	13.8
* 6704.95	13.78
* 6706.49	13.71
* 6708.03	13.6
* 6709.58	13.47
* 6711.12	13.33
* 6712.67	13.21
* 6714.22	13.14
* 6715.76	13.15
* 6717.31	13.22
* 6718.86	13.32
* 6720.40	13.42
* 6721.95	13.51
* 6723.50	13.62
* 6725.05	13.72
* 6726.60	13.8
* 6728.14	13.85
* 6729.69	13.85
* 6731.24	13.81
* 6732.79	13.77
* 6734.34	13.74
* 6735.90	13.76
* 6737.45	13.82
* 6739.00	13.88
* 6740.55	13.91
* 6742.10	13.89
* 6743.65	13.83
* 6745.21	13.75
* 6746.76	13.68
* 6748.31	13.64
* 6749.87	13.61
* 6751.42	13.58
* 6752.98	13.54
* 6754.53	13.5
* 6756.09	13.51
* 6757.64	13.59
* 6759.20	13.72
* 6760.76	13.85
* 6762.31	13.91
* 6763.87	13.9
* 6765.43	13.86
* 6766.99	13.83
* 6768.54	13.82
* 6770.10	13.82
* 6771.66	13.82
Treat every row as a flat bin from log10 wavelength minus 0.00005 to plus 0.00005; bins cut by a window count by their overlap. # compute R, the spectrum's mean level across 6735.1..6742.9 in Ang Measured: 13.9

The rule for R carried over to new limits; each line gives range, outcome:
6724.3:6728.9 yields 13.8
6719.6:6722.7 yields 13.5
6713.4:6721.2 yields 13.3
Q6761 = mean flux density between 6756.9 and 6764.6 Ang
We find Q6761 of 13.8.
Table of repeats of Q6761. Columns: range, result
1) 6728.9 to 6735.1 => 13.8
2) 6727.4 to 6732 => 13.8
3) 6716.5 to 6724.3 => 13.4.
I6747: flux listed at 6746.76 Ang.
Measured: 13.68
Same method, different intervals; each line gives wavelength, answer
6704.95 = 13.78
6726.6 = 13.8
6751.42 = 13.58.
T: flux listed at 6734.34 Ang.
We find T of 13.74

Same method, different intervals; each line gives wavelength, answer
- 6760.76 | 13.85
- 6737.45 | 13.82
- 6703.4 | 13.8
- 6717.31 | 13.22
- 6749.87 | 13.61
